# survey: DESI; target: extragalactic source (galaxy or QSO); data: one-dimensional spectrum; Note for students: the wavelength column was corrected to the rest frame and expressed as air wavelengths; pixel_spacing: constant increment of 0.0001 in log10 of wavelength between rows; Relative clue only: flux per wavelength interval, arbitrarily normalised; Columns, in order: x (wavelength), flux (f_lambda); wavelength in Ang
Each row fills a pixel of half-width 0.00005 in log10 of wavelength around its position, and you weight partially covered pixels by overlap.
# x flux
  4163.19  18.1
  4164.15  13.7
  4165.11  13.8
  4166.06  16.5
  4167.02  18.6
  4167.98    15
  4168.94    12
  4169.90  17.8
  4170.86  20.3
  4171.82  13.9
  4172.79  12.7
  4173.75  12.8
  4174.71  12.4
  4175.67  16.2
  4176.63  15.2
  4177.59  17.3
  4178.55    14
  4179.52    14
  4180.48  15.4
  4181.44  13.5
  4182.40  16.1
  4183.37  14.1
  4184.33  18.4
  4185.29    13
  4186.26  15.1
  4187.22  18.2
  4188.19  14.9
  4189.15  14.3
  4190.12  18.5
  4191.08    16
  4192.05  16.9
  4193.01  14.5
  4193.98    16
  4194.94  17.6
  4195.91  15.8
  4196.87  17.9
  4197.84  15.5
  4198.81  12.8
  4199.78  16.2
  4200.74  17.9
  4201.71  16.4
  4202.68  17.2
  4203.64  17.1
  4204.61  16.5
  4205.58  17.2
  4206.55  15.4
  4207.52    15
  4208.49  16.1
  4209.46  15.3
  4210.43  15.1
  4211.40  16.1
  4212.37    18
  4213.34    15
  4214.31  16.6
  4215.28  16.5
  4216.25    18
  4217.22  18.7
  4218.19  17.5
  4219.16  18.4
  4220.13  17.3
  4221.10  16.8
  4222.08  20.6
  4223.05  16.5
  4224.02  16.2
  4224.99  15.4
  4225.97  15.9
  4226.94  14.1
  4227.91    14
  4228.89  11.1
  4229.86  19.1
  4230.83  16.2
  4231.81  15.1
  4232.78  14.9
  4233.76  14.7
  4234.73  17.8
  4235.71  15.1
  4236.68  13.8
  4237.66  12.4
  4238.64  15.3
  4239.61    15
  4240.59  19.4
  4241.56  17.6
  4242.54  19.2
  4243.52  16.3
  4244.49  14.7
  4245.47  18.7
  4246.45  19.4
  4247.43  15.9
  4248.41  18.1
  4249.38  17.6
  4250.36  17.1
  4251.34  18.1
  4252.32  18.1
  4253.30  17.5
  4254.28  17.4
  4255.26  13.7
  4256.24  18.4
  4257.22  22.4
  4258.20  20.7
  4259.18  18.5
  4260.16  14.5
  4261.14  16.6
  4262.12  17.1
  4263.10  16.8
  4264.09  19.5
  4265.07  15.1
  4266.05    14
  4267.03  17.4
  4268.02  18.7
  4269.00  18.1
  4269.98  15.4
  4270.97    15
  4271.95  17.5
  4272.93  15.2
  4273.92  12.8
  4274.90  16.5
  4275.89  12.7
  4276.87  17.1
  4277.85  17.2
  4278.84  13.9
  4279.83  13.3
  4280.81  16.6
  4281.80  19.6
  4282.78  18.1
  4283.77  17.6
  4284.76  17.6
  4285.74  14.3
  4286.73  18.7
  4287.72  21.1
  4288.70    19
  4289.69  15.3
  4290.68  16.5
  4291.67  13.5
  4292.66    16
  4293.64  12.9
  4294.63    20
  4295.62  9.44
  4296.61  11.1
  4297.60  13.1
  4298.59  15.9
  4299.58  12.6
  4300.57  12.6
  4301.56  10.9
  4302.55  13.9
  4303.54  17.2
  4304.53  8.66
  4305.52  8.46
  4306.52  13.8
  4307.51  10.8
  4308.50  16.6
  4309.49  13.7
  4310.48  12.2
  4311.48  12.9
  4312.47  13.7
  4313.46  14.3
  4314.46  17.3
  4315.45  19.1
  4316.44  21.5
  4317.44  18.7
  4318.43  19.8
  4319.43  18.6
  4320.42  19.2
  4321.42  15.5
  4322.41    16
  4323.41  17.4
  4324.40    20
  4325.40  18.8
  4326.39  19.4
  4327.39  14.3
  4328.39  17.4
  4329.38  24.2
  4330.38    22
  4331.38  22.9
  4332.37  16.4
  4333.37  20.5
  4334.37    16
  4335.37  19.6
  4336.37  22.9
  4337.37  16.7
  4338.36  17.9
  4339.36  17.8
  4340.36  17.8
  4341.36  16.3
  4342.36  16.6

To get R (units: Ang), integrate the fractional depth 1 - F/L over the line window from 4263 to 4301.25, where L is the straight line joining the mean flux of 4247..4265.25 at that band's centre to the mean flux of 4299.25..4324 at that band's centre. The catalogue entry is 1.4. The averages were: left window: 17.6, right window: 15.1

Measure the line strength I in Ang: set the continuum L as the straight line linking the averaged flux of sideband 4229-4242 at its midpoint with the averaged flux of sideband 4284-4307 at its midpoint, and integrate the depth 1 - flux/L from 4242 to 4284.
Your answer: -4.9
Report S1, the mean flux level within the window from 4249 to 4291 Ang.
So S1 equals 16.9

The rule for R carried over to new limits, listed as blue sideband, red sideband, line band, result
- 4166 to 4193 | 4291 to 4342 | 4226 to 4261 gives -1.8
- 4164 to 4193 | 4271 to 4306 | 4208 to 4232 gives -1.8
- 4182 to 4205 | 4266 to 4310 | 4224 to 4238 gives 0.6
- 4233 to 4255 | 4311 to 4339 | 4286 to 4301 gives 2.1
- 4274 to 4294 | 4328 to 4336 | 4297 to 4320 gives 4.6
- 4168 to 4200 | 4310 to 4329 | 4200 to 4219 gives -1.1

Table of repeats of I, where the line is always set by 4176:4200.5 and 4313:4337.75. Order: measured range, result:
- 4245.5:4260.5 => -0.7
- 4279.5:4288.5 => 0.1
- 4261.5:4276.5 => 1.2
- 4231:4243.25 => 0.7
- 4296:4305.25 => 2.8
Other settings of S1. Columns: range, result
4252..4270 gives 17.4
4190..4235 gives 16.3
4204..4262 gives 16.7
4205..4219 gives 16.5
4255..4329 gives 16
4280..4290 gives 17.7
